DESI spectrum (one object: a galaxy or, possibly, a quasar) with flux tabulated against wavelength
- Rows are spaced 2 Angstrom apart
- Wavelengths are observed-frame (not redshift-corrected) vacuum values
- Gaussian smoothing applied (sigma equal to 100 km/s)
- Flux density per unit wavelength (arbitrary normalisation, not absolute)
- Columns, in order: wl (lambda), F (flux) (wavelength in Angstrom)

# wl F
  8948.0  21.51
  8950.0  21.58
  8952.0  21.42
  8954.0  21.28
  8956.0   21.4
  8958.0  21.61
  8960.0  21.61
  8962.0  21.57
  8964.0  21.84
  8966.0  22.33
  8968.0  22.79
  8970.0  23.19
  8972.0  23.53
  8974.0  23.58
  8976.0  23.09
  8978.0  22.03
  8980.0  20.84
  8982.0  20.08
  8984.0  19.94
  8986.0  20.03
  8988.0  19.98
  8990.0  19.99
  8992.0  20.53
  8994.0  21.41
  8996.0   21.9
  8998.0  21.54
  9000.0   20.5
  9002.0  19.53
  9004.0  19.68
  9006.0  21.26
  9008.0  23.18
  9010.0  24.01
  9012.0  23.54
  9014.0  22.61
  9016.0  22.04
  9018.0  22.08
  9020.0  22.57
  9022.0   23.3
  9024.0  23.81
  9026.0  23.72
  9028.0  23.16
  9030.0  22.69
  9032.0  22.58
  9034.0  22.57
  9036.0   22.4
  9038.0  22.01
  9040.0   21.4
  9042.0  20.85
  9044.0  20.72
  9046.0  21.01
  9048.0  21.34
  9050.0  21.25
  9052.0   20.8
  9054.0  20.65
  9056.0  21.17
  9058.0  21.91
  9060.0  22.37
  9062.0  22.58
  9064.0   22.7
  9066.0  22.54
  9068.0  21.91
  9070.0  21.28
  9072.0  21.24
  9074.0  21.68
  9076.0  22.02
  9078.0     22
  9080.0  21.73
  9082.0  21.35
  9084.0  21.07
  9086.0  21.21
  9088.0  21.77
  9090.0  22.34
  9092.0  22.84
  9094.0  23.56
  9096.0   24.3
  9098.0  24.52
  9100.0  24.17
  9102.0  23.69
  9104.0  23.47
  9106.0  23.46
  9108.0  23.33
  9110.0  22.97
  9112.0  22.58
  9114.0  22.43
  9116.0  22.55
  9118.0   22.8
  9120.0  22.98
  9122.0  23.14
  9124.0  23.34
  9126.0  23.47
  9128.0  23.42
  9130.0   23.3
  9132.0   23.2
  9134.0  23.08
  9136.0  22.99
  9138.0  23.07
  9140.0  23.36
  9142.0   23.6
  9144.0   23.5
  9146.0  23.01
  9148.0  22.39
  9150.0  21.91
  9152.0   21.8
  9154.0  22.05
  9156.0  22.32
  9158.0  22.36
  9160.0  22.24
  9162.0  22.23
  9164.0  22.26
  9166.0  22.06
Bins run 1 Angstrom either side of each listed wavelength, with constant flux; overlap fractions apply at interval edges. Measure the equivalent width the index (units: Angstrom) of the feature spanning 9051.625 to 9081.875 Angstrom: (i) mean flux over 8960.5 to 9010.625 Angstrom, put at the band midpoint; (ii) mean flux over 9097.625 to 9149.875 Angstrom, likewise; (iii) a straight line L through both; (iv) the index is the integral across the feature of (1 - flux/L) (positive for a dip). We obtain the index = 0.96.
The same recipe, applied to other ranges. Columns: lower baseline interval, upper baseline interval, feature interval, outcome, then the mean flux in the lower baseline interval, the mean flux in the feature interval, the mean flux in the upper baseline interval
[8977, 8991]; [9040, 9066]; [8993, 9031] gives -2.5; 20.4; 22.2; 21.5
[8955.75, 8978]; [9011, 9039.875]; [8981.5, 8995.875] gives 1.4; 22.4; 20.4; 22.7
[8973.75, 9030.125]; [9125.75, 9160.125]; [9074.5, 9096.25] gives 0.3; 21.8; 22.1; 22.8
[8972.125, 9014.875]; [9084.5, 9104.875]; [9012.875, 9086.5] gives 1.3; 21.4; 22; 23.1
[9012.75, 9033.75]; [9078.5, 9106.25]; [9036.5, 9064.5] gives 1.7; 22.9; 21.5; 22.8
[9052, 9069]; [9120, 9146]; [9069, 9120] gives -0.1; 21.9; 22.6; 23.3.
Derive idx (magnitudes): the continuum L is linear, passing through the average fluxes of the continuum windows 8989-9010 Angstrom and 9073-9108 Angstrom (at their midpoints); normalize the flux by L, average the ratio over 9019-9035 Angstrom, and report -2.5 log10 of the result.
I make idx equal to -0.07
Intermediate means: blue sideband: 21.1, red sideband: 22.7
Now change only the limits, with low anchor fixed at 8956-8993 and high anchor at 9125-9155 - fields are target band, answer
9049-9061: 0.04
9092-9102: -0.06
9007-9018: -0.05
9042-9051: 0.06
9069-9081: 0.04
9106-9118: -0.01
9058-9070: 0.00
